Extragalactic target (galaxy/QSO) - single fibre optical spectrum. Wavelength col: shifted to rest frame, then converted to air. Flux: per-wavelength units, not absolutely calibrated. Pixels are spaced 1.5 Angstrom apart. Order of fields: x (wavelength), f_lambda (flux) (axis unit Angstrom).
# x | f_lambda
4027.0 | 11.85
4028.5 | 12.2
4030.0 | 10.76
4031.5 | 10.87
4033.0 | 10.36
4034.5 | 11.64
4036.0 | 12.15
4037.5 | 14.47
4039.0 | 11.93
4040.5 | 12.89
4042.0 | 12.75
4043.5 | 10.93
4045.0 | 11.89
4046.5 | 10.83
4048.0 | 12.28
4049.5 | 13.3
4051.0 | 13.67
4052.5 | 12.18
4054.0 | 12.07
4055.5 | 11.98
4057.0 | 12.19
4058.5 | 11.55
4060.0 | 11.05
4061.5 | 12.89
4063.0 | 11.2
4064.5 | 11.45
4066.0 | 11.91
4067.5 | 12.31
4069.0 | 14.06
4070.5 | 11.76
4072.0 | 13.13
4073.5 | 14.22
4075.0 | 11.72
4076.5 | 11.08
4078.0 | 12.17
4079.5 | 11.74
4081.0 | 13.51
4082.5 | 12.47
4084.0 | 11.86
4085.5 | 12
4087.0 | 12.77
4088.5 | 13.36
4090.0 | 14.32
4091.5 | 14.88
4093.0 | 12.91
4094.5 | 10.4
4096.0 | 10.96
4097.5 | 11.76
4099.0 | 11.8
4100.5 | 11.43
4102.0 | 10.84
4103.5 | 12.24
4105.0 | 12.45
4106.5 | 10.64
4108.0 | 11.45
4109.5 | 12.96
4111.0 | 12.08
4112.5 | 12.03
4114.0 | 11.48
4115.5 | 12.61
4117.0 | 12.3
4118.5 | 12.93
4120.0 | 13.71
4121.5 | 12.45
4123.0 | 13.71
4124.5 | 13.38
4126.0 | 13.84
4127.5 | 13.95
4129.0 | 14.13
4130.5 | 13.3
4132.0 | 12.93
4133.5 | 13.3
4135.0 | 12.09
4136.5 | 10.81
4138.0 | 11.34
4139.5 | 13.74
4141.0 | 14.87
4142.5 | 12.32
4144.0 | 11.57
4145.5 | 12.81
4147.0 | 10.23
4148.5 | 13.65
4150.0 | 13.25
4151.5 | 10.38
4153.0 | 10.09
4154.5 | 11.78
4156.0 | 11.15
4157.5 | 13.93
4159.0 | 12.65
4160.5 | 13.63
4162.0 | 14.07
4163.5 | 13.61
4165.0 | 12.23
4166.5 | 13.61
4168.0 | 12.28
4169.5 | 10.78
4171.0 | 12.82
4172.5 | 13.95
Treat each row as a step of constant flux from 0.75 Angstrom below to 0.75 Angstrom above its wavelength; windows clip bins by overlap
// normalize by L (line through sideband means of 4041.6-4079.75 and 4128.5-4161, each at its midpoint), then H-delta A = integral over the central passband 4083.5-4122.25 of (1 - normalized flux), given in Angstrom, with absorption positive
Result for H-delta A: 0.1 Angstrom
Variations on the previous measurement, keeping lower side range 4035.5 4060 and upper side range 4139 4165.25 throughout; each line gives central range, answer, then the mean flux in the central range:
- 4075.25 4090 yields -0.05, 12.4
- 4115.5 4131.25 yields -1.09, 13.3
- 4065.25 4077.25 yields -0.18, 12.5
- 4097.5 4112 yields 0.77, 11.8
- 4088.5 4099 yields -0.12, 12.5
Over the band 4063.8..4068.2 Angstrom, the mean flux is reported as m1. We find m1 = 11.9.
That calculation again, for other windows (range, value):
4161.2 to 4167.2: 13.4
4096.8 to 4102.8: 11.5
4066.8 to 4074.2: 13.1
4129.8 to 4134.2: 13.2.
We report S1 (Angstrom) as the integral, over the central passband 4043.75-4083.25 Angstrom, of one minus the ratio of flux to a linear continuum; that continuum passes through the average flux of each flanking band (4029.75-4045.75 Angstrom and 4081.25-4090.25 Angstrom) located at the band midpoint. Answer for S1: 0.4 Angstrom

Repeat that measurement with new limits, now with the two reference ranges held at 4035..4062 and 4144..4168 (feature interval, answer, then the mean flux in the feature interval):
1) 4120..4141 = -1.2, 13.1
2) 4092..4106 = 0.8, 11.7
